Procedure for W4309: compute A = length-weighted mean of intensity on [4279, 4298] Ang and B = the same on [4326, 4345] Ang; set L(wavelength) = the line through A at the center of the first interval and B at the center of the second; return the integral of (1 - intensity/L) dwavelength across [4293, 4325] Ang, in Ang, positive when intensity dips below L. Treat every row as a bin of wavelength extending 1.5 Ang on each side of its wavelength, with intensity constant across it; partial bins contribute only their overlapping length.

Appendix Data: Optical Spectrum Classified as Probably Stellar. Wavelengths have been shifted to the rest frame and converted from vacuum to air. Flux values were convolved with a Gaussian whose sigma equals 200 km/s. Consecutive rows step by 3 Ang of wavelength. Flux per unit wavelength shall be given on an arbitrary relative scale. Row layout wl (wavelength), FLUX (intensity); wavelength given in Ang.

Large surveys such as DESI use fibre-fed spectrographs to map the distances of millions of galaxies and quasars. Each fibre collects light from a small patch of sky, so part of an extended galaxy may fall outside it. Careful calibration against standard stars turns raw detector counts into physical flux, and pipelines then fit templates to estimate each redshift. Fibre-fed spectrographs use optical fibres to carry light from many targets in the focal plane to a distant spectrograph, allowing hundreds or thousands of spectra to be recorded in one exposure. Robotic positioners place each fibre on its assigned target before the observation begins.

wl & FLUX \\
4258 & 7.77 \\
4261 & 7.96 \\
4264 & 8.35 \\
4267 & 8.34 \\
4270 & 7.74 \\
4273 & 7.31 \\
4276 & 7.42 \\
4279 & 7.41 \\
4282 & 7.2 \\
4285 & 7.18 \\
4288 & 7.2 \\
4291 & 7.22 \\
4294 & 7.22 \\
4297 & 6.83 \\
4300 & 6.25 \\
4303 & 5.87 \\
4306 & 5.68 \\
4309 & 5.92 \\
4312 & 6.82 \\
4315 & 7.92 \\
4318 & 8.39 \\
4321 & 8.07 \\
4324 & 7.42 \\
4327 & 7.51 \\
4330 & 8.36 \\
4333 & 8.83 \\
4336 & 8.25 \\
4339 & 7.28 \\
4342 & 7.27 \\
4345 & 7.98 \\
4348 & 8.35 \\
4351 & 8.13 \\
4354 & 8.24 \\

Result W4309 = 2.5 Ang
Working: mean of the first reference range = 7.17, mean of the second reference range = 7.93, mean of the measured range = 6.93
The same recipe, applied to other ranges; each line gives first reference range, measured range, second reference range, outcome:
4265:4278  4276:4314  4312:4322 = 5.1 Ang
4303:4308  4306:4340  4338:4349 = -4.9 Ang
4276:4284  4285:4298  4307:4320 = 0.3 Ang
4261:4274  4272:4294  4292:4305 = -0.1 Ang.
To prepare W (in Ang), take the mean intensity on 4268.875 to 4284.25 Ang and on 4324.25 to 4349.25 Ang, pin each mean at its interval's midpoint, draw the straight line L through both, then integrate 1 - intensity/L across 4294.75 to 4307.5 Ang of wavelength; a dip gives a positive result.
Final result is 2.3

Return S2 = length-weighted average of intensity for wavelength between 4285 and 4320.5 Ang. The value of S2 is 6.9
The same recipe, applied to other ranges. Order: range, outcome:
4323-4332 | 7.84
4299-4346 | 7.37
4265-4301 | 7.31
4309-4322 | 7.57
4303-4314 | 6.18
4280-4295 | 7.21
